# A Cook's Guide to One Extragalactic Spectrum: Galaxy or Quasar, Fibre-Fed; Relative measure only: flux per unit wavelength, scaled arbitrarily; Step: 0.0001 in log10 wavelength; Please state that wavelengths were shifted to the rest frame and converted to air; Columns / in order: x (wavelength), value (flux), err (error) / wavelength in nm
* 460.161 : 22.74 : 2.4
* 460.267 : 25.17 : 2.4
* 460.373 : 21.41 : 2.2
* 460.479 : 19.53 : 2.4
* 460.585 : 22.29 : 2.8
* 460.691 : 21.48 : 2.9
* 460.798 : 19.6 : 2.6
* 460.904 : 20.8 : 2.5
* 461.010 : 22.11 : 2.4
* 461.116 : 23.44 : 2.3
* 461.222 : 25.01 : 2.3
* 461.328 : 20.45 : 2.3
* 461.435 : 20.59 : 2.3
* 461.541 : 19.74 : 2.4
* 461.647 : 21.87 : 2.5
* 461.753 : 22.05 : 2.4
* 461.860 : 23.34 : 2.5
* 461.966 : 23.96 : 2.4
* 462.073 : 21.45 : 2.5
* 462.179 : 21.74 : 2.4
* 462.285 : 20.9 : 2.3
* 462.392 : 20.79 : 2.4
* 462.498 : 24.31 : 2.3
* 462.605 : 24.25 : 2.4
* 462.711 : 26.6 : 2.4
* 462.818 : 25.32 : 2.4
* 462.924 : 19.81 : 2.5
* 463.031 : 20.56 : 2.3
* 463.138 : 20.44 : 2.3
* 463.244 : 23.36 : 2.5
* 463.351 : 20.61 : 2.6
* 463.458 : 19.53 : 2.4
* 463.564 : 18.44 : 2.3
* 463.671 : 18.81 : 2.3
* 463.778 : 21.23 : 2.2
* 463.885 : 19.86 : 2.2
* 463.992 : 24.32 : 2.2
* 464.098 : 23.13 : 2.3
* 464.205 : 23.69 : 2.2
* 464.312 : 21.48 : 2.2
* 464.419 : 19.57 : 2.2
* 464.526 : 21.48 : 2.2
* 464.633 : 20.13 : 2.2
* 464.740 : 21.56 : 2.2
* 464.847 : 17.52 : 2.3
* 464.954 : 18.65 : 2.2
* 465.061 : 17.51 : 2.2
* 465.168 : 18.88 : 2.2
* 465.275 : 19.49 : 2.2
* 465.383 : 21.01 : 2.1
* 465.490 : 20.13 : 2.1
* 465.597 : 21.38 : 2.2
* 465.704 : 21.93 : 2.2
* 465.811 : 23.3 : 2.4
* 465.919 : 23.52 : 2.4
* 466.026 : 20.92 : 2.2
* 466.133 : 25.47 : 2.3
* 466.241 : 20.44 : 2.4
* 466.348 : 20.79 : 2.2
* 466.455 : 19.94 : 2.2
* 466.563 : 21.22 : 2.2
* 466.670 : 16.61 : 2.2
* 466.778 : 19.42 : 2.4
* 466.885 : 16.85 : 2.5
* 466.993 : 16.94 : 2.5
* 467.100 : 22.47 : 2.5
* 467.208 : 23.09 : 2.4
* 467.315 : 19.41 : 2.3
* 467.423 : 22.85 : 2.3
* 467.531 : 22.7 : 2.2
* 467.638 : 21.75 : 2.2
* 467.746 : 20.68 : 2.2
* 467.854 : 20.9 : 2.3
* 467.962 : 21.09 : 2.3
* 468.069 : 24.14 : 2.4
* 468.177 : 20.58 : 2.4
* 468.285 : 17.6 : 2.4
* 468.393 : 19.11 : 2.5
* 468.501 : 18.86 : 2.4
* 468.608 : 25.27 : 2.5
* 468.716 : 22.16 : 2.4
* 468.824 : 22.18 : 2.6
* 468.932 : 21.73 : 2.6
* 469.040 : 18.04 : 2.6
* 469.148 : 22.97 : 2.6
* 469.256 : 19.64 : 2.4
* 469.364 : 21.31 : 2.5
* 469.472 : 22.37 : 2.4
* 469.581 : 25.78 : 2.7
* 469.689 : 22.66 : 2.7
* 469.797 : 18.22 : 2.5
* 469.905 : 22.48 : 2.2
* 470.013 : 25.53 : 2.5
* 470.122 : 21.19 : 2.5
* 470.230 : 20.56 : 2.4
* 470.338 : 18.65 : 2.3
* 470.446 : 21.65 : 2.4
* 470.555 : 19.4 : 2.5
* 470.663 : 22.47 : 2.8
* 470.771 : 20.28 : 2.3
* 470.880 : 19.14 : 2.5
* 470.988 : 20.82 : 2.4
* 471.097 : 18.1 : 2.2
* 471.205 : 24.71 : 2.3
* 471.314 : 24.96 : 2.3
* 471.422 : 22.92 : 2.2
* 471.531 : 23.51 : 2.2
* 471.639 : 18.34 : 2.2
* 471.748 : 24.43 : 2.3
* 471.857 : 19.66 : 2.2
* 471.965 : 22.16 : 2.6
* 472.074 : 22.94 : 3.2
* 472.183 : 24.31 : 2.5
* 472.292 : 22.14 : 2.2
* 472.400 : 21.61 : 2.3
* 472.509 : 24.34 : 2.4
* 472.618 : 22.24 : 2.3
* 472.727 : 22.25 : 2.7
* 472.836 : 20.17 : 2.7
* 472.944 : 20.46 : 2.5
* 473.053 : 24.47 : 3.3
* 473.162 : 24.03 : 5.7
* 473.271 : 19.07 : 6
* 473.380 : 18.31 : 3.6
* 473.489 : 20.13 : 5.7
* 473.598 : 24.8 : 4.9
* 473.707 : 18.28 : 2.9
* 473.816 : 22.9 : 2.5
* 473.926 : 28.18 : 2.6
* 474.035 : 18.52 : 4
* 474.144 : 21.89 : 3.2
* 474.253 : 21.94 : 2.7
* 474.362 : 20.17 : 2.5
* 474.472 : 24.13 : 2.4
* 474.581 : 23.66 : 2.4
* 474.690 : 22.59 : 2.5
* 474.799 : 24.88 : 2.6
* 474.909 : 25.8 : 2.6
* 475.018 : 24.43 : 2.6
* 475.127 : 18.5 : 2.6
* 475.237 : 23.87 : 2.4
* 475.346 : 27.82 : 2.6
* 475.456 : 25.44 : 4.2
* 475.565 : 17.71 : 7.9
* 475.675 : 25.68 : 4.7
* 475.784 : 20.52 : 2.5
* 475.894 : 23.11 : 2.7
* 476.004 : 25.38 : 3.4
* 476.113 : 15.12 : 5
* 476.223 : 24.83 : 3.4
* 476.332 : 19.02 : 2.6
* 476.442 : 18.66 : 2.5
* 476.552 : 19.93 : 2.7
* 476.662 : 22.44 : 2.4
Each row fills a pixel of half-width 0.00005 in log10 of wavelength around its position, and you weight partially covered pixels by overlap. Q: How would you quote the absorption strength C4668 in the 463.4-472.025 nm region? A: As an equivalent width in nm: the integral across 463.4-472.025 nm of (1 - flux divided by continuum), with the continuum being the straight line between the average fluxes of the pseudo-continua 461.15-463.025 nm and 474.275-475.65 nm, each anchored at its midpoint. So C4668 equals 0.66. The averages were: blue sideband 22.4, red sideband 23.3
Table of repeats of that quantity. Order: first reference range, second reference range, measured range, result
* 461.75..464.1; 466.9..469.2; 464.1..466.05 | 0.08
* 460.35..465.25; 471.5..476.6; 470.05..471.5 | 0.05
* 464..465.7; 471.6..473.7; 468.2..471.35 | 0.01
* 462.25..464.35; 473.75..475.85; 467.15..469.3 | 0.11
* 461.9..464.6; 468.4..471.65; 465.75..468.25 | 0.07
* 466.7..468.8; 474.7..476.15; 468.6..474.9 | 0.01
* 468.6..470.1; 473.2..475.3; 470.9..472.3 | 0.00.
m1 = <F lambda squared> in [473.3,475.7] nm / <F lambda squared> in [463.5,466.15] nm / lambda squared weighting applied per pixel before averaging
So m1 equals 1.1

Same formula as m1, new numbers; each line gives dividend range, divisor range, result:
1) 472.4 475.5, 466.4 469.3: 1.12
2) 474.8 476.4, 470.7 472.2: 1.06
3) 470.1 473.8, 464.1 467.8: 1.07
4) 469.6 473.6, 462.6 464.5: 1.04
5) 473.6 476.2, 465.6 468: 1.12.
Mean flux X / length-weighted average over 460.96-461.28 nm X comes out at 23.5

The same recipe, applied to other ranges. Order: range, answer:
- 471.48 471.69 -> 21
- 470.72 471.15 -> 19.6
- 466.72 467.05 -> 17.8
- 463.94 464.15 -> 23.8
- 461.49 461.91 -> 21.7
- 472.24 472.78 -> 22.5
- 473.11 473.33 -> 21.5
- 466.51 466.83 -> 19.1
